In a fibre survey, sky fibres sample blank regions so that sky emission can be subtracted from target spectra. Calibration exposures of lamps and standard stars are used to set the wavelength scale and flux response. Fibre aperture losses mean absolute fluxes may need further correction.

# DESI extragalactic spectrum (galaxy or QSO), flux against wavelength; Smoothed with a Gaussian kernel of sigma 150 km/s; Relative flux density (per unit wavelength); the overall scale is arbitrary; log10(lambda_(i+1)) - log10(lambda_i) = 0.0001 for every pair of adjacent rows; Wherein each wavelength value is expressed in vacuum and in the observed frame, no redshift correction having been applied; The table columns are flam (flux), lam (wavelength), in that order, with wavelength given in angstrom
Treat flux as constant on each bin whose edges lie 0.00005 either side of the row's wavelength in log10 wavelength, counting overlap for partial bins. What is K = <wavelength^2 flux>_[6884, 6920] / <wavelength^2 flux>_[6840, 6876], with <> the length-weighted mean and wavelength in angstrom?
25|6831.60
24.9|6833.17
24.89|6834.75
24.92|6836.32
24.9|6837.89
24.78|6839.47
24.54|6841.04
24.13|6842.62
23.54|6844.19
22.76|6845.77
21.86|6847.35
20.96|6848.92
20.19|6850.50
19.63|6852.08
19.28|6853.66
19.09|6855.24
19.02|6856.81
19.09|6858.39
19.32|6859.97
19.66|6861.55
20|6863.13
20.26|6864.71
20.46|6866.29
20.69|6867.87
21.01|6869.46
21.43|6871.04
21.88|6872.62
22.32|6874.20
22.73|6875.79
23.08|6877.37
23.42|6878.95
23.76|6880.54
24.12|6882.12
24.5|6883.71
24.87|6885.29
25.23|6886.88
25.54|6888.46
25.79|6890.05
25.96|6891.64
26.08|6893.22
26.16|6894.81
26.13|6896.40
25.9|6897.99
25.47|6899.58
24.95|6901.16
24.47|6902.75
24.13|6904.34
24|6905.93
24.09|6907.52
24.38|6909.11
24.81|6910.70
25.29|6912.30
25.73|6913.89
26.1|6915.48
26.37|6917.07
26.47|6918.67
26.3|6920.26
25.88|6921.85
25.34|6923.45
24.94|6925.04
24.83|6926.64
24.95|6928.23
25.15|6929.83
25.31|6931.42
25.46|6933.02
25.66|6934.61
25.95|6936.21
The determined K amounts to 1.22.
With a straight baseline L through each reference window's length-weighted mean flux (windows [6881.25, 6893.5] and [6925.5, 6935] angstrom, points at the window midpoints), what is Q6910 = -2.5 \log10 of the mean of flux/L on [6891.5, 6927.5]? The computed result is -0.01 mag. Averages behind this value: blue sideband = 25.2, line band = 25.4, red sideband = 25.2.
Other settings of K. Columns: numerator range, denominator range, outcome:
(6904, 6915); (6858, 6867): 1.26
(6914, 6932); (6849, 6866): 1.33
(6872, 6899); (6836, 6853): 1.09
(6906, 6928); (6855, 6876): 1.26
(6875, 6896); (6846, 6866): 1.25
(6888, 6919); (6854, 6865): 1.32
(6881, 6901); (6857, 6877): 1.24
